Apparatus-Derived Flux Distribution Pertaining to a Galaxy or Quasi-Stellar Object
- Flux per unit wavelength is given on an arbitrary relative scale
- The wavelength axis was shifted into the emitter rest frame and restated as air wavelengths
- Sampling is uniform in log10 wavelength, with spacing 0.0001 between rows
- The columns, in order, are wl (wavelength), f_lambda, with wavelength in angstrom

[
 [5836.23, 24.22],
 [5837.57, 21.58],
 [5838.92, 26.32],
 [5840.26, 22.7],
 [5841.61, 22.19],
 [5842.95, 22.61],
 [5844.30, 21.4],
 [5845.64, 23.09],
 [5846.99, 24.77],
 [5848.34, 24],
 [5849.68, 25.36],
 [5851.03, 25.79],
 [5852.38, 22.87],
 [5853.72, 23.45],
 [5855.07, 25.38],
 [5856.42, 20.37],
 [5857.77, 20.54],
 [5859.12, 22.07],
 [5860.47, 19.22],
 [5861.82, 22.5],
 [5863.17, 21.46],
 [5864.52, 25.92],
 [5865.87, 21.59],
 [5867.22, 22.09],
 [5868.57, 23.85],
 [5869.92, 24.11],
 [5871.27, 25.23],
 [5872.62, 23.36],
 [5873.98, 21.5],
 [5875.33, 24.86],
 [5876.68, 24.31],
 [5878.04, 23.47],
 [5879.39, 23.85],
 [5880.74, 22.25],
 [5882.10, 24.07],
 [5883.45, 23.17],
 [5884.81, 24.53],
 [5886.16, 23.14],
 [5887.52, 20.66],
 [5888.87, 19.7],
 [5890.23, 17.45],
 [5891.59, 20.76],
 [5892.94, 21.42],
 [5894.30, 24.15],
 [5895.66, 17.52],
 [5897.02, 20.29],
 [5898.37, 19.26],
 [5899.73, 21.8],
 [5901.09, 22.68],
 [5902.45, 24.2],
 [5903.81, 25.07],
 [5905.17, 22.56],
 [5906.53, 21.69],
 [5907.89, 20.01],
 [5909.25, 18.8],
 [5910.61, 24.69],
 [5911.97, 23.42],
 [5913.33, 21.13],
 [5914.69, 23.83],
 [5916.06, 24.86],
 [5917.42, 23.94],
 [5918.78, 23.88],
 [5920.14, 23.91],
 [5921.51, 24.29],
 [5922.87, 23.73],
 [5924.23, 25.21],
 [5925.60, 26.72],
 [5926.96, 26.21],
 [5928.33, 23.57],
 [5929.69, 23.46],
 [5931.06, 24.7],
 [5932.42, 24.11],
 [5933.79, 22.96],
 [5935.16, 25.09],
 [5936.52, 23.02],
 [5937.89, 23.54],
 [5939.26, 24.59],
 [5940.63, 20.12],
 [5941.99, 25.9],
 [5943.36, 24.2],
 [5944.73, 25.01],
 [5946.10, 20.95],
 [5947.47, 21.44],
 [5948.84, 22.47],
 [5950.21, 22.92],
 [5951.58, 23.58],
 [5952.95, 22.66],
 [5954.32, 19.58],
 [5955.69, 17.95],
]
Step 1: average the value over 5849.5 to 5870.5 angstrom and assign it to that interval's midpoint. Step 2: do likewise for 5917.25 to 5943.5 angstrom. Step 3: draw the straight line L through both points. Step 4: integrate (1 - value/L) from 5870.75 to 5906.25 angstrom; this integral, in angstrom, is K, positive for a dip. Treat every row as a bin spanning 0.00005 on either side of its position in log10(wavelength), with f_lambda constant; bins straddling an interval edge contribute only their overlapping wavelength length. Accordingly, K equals 1.6 angstrom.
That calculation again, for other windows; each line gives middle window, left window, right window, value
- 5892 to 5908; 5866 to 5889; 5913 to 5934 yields 1.32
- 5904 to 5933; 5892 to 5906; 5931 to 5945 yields -0.89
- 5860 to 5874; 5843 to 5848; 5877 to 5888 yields 0.14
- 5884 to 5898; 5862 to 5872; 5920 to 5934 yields 1.71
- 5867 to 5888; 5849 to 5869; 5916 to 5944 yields -0.26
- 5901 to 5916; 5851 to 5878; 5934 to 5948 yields 0.37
